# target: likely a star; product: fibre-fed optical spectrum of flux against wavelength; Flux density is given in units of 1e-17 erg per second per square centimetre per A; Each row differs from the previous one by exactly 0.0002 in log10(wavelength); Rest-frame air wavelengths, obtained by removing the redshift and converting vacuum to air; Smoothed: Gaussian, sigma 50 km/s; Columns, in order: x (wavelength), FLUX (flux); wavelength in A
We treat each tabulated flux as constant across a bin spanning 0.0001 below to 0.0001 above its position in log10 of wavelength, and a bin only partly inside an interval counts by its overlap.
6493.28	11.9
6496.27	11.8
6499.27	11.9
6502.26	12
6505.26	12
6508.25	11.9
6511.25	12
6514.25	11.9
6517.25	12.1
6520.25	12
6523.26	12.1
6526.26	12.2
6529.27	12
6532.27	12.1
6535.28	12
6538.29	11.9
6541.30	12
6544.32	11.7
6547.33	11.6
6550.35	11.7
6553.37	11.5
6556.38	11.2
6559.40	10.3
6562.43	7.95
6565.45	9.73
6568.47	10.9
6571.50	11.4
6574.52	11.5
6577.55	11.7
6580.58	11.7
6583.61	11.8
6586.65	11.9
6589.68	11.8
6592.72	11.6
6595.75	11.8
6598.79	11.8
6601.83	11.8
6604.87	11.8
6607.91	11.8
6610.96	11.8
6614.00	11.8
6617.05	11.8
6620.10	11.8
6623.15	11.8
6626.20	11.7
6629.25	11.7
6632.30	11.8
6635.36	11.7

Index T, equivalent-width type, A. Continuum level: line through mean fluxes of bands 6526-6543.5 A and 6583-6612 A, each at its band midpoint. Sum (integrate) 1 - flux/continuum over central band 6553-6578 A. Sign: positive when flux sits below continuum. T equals 2.7 A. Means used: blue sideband 12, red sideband 11.8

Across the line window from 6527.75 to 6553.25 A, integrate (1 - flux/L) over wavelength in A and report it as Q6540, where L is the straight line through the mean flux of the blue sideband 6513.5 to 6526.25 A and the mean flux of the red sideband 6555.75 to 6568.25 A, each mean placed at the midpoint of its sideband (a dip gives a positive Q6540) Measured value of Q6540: -2.1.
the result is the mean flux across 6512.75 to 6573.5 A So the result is 11.4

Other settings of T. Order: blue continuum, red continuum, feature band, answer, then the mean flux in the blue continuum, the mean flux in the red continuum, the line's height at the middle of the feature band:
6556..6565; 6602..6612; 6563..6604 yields -2.8 A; 9.63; 11.8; 10.7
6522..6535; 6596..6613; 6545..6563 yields 1.7 A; 12.1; 11.8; 12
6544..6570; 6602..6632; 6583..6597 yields -0.6 A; 10.7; 11.8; 11.3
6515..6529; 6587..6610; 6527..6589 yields 3.1 A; 12.1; 11.8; 11.9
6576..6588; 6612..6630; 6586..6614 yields 0.0 A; 11.8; 11.8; 11.8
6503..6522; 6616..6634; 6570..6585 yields 0.3 A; 12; 11.8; 11.9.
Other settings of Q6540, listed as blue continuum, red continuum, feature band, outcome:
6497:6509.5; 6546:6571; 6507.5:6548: -2.2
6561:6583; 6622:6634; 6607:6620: -0.3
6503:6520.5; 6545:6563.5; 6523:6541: -1.0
